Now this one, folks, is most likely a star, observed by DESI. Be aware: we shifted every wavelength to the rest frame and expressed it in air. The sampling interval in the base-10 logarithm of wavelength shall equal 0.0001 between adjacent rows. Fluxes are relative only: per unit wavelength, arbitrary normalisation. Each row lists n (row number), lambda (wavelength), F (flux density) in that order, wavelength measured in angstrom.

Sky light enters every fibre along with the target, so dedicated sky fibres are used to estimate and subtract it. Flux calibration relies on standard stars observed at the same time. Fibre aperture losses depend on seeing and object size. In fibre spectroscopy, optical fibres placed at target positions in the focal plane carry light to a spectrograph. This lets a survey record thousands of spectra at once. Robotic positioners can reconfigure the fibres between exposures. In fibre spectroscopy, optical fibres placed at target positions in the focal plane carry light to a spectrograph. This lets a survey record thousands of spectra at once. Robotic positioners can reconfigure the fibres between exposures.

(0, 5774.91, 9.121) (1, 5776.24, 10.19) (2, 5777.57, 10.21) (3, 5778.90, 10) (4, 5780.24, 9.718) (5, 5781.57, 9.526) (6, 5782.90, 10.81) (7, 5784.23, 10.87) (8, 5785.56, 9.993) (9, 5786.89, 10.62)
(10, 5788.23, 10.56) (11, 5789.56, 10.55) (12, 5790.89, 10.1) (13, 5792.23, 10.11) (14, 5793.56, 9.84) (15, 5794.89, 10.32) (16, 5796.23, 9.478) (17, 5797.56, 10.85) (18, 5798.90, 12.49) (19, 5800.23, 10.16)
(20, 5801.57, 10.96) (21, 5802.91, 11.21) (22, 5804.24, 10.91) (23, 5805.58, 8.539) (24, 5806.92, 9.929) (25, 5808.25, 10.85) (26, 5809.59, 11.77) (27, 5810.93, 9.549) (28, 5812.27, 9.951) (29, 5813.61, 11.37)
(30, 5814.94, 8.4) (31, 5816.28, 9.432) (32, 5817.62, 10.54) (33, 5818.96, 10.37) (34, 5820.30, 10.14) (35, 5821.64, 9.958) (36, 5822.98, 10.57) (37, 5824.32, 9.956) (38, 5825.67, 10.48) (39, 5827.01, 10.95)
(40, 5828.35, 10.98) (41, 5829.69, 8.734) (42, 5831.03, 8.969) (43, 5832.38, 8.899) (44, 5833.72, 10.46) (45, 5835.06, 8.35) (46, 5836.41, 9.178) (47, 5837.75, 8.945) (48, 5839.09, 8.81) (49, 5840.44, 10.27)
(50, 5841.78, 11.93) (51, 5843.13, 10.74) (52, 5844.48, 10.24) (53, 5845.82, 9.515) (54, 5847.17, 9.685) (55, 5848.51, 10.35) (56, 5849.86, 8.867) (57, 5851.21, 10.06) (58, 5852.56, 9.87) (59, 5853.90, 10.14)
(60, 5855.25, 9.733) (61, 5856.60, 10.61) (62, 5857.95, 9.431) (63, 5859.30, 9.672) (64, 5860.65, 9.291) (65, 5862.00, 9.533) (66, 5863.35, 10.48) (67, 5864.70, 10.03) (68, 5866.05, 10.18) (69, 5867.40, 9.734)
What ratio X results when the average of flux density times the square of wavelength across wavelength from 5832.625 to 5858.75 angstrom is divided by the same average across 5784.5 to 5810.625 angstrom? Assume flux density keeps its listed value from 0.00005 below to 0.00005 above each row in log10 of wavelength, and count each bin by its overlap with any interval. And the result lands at 1.0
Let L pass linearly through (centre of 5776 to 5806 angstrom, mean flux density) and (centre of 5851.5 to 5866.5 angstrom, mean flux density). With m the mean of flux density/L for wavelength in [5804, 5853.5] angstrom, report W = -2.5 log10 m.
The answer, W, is 0.02 mag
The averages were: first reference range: 10.4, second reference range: 9.91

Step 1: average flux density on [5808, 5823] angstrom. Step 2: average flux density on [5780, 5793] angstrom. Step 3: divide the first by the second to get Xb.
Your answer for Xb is 1.0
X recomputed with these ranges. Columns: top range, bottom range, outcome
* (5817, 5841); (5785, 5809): 0.95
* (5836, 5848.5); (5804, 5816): 1.00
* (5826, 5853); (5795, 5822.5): 0.96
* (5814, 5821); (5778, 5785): 0.98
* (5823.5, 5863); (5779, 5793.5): 0.98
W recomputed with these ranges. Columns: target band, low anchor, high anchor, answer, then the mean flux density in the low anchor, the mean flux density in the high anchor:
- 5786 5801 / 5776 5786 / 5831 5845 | -0.04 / 10.2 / 9.73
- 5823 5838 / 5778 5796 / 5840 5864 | 0.04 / 10.2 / 10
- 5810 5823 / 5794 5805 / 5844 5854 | 0.04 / 10.8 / 9.82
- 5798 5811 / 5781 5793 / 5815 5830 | -0.04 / 10.4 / 10.2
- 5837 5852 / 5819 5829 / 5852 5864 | 0.02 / 10.4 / 9.86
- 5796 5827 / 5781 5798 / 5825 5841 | -0.05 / 10.3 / 9.58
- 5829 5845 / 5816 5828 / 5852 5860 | 0.06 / 10.3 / 9.91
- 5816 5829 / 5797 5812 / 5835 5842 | -0.03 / 10.6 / 9.54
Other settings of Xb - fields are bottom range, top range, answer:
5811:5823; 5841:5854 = 1.01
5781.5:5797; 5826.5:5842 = 0.94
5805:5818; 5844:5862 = 0.98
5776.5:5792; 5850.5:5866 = 0.97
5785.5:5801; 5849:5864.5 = 0.94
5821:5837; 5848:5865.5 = 1.01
